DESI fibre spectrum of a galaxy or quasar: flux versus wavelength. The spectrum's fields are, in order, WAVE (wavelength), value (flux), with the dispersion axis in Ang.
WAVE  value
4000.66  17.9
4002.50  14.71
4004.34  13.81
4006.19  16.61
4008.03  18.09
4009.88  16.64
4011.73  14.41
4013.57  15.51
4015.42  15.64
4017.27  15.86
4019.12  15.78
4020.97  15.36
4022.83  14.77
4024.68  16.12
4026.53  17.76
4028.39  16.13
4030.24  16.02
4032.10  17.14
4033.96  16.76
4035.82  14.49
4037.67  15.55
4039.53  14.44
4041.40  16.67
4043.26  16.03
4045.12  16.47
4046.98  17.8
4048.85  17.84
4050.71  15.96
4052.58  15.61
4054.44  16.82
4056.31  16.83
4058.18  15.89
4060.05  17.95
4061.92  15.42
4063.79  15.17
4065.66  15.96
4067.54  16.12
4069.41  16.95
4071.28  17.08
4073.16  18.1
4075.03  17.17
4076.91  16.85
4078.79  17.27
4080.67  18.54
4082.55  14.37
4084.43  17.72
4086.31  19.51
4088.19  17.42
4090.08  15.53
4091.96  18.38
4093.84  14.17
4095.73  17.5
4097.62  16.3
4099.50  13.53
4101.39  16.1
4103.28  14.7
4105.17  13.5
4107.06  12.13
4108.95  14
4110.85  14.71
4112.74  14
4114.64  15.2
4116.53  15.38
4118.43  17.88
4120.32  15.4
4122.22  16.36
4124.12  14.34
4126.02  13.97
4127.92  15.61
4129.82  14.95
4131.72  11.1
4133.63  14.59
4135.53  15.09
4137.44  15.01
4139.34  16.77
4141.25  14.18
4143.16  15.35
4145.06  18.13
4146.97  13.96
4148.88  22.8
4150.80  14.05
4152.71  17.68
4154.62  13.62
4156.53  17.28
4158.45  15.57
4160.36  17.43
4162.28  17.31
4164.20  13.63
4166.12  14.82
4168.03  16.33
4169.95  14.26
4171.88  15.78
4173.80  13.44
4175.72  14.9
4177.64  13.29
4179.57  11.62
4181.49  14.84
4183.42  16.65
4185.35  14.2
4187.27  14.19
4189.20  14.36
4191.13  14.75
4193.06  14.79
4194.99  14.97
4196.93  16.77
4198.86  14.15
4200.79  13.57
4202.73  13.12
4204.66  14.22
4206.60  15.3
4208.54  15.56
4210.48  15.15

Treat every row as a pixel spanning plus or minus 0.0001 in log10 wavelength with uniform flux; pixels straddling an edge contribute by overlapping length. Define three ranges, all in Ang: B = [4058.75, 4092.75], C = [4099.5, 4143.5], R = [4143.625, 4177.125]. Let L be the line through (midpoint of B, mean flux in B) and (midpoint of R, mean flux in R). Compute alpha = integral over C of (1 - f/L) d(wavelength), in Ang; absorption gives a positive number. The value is 4.3 Ang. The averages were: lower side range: 17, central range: 14.8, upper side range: 15.9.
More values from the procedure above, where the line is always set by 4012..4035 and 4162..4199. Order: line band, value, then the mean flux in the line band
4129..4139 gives 0.53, 14.3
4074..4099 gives -2.30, 16.9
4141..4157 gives -1.52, 16.4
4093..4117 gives 1.01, 14.7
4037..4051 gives -0.47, 16.4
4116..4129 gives -0.31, 15.6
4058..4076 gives -1.10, 16.6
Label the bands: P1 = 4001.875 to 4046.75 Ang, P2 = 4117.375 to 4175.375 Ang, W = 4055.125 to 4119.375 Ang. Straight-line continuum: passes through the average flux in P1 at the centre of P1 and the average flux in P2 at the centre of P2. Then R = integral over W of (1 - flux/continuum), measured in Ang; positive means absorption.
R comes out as -1.53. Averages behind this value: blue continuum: 15.9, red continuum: 15.5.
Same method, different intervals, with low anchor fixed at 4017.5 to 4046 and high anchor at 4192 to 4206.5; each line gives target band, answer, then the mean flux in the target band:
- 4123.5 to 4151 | -0.55 Ang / 15.4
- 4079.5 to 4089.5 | -1.23 Ang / 17.4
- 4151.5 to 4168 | -1.13 Ang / 15.9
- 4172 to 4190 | 0.58 Ang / 14.2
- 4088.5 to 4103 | -0.48 Ang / 15.9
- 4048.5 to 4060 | -0.56 Ang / 16.5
